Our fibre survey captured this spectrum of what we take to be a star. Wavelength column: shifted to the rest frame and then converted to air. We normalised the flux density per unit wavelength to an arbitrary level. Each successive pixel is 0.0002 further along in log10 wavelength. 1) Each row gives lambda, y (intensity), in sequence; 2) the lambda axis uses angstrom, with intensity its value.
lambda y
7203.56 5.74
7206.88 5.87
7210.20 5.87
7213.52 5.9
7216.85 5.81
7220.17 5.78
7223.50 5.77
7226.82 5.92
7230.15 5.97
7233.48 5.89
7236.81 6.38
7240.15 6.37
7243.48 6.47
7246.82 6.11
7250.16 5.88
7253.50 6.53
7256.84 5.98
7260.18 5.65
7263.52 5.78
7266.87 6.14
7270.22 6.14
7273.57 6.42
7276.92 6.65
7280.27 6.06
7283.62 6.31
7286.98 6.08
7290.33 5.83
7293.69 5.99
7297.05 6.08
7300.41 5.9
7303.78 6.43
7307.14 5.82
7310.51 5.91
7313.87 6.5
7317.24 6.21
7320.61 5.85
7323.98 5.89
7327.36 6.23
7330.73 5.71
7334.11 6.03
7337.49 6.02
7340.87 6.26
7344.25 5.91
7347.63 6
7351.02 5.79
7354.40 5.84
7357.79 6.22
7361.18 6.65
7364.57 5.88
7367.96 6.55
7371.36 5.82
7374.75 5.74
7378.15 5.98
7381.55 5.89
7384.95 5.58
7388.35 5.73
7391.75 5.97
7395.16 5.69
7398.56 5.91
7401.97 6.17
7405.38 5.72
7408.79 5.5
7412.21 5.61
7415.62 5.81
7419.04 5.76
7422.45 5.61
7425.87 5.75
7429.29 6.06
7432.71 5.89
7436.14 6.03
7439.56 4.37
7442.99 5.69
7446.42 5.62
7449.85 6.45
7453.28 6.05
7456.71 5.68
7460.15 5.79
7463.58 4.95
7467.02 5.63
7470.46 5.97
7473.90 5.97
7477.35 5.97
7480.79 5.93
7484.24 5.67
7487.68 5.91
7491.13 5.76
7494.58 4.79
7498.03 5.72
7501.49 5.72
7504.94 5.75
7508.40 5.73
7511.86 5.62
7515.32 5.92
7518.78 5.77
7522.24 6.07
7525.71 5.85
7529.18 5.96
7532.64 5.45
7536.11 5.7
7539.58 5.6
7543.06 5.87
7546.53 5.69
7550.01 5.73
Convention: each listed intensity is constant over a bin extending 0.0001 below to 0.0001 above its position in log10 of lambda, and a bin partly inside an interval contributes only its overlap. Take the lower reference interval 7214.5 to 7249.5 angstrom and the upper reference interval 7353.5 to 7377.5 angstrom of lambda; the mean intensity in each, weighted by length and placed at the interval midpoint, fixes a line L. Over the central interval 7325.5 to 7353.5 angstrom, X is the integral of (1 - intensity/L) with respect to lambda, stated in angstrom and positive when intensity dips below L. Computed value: 0.5 angstrom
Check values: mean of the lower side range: 6.04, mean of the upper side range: 6.1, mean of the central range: 5.99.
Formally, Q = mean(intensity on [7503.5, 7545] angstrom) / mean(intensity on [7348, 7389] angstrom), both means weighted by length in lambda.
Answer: 0.97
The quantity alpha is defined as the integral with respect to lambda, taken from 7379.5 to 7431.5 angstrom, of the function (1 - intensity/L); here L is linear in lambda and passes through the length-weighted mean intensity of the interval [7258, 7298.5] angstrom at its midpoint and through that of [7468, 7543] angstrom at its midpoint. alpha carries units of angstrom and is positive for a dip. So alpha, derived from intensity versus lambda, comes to 1.0 angstrom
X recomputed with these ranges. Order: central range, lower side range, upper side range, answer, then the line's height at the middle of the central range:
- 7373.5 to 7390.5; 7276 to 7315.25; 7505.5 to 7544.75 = 0.6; 5.99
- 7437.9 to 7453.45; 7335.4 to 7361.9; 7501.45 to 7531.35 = 0.9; 5.92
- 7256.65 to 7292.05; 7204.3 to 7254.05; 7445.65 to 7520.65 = -0.8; 5.97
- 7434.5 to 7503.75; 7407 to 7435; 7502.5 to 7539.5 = 1.0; 5.76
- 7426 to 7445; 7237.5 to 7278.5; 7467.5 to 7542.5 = 0.8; 5.87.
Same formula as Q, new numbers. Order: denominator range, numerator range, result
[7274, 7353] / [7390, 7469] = 0.94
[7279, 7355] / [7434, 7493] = 0.95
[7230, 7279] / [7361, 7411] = 0.96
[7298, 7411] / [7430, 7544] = 0.96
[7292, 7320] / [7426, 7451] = 0.94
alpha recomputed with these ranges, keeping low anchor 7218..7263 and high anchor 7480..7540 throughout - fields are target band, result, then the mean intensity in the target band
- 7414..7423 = 0.1 angstrom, 5.74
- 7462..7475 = 0.3 angstrom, 5.62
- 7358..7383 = -0.8 angstrom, 6.08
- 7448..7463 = -0.3 angstrom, 5.91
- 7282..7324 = -0.7 angstrom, 6.07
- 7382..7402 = 0.1 angstrom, 5.82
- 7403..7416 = 0.4 angstrom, 5.67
